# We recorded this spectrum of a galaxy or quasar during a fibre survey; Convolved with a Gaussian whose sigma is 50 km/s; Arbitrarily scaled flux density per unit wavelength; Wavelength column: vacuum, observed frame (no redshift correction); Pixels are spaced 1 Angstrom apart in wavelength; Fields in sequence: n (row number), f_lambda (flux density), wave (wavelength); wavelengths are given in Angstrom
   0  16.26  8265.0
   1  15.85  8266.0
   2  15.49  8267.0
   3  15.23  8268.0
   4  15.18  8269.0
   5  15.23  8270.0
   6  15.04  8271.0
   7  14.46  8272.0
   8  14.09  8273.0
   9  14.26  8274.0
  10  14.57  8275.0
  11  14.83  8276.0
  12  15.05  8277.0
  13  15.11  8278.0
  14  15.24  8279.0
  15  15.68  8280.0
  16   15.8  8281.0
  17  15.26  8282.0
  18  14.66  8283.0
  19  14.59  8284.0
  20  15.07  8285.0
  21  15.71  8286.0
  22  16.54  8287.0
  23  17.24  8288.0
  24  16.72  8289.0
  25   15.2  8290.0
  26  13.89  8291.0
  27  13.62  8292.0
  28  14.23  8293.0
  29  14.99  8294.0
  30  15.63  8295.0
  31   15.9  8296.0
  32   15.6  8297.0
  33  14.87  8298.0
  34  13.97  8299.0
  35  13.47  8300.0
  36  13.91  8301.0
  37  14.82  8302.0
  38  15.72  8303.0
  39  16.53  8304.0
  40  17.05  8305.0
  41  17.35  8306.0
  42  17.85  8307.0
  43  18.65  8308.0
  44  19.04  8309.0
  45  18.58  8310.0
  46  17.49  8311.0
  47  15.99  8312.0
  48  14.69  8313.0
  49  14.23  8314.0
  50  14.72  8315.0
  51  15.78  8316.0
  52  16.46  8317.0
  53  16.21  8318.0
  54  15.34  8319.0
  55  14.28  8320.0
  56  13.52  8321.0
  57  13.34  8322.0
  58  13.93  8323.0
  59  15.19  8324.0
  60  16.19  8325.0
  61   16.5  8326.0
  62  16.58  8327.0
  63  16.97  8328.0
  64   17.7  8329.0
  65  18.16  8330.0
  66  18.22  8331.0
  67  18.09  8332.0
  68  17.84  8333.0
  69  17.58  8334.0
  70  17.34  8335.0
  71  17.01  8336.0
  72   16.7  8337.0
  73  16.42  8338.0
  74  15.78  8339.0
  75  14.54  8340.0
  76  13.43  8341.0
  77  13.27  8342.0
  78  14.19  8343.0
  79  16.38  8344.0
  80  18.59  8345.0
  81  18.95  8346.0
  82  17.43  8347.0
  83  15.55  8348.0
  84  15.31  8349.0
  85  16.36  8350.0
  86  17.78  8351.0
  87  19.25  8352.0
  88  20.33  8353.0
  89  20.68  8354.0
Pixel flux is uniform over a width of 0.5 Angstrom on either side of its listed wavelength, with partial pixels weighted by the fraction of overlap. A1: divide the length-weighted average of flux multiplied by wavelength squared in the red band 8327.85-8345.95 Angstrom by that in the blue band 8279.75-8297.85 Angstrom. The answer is 1.1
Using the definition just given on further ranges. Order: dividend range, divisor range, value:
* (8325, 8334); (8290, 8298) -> 1.18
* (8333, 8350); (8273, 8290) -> 1.07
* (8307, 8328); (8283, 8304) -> 1.06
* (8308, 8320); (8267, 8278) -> 1.11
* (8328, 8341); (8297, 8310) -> 1.06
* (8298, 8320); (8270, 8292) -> 1.06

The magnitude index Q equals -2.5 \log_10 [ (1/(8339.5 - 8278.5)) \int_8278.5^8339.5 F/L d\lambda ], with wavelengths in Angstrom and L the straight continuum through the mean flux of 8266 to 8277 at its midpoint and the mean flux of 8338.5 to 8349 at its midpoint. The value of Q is -0.04 mag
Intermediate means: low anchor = 14.9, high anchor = 15.8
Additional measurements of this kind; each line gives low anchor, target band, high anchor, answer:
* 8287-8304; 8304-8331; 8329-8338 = 0.01 mag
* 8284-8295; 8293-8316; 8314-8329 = -0.04 mag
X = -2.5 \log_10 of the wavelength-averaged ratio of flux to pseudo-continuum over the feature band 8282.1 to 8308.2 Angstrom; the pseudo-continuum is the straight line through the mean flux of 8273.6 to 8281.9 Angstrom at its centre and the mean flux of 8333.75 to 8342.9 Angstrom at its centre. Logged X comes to -0.02 mag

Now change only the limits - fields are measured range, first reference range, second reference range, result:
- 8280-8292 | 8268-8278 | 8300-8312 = 0.01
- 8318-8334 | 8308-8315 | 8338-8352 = 0.02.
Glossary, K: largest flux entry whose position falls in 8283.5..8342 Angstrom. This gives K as 19.04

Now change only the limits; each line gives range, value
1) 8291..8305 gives 17.05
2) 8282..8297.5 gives 17.24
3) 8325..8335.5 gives 18.22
